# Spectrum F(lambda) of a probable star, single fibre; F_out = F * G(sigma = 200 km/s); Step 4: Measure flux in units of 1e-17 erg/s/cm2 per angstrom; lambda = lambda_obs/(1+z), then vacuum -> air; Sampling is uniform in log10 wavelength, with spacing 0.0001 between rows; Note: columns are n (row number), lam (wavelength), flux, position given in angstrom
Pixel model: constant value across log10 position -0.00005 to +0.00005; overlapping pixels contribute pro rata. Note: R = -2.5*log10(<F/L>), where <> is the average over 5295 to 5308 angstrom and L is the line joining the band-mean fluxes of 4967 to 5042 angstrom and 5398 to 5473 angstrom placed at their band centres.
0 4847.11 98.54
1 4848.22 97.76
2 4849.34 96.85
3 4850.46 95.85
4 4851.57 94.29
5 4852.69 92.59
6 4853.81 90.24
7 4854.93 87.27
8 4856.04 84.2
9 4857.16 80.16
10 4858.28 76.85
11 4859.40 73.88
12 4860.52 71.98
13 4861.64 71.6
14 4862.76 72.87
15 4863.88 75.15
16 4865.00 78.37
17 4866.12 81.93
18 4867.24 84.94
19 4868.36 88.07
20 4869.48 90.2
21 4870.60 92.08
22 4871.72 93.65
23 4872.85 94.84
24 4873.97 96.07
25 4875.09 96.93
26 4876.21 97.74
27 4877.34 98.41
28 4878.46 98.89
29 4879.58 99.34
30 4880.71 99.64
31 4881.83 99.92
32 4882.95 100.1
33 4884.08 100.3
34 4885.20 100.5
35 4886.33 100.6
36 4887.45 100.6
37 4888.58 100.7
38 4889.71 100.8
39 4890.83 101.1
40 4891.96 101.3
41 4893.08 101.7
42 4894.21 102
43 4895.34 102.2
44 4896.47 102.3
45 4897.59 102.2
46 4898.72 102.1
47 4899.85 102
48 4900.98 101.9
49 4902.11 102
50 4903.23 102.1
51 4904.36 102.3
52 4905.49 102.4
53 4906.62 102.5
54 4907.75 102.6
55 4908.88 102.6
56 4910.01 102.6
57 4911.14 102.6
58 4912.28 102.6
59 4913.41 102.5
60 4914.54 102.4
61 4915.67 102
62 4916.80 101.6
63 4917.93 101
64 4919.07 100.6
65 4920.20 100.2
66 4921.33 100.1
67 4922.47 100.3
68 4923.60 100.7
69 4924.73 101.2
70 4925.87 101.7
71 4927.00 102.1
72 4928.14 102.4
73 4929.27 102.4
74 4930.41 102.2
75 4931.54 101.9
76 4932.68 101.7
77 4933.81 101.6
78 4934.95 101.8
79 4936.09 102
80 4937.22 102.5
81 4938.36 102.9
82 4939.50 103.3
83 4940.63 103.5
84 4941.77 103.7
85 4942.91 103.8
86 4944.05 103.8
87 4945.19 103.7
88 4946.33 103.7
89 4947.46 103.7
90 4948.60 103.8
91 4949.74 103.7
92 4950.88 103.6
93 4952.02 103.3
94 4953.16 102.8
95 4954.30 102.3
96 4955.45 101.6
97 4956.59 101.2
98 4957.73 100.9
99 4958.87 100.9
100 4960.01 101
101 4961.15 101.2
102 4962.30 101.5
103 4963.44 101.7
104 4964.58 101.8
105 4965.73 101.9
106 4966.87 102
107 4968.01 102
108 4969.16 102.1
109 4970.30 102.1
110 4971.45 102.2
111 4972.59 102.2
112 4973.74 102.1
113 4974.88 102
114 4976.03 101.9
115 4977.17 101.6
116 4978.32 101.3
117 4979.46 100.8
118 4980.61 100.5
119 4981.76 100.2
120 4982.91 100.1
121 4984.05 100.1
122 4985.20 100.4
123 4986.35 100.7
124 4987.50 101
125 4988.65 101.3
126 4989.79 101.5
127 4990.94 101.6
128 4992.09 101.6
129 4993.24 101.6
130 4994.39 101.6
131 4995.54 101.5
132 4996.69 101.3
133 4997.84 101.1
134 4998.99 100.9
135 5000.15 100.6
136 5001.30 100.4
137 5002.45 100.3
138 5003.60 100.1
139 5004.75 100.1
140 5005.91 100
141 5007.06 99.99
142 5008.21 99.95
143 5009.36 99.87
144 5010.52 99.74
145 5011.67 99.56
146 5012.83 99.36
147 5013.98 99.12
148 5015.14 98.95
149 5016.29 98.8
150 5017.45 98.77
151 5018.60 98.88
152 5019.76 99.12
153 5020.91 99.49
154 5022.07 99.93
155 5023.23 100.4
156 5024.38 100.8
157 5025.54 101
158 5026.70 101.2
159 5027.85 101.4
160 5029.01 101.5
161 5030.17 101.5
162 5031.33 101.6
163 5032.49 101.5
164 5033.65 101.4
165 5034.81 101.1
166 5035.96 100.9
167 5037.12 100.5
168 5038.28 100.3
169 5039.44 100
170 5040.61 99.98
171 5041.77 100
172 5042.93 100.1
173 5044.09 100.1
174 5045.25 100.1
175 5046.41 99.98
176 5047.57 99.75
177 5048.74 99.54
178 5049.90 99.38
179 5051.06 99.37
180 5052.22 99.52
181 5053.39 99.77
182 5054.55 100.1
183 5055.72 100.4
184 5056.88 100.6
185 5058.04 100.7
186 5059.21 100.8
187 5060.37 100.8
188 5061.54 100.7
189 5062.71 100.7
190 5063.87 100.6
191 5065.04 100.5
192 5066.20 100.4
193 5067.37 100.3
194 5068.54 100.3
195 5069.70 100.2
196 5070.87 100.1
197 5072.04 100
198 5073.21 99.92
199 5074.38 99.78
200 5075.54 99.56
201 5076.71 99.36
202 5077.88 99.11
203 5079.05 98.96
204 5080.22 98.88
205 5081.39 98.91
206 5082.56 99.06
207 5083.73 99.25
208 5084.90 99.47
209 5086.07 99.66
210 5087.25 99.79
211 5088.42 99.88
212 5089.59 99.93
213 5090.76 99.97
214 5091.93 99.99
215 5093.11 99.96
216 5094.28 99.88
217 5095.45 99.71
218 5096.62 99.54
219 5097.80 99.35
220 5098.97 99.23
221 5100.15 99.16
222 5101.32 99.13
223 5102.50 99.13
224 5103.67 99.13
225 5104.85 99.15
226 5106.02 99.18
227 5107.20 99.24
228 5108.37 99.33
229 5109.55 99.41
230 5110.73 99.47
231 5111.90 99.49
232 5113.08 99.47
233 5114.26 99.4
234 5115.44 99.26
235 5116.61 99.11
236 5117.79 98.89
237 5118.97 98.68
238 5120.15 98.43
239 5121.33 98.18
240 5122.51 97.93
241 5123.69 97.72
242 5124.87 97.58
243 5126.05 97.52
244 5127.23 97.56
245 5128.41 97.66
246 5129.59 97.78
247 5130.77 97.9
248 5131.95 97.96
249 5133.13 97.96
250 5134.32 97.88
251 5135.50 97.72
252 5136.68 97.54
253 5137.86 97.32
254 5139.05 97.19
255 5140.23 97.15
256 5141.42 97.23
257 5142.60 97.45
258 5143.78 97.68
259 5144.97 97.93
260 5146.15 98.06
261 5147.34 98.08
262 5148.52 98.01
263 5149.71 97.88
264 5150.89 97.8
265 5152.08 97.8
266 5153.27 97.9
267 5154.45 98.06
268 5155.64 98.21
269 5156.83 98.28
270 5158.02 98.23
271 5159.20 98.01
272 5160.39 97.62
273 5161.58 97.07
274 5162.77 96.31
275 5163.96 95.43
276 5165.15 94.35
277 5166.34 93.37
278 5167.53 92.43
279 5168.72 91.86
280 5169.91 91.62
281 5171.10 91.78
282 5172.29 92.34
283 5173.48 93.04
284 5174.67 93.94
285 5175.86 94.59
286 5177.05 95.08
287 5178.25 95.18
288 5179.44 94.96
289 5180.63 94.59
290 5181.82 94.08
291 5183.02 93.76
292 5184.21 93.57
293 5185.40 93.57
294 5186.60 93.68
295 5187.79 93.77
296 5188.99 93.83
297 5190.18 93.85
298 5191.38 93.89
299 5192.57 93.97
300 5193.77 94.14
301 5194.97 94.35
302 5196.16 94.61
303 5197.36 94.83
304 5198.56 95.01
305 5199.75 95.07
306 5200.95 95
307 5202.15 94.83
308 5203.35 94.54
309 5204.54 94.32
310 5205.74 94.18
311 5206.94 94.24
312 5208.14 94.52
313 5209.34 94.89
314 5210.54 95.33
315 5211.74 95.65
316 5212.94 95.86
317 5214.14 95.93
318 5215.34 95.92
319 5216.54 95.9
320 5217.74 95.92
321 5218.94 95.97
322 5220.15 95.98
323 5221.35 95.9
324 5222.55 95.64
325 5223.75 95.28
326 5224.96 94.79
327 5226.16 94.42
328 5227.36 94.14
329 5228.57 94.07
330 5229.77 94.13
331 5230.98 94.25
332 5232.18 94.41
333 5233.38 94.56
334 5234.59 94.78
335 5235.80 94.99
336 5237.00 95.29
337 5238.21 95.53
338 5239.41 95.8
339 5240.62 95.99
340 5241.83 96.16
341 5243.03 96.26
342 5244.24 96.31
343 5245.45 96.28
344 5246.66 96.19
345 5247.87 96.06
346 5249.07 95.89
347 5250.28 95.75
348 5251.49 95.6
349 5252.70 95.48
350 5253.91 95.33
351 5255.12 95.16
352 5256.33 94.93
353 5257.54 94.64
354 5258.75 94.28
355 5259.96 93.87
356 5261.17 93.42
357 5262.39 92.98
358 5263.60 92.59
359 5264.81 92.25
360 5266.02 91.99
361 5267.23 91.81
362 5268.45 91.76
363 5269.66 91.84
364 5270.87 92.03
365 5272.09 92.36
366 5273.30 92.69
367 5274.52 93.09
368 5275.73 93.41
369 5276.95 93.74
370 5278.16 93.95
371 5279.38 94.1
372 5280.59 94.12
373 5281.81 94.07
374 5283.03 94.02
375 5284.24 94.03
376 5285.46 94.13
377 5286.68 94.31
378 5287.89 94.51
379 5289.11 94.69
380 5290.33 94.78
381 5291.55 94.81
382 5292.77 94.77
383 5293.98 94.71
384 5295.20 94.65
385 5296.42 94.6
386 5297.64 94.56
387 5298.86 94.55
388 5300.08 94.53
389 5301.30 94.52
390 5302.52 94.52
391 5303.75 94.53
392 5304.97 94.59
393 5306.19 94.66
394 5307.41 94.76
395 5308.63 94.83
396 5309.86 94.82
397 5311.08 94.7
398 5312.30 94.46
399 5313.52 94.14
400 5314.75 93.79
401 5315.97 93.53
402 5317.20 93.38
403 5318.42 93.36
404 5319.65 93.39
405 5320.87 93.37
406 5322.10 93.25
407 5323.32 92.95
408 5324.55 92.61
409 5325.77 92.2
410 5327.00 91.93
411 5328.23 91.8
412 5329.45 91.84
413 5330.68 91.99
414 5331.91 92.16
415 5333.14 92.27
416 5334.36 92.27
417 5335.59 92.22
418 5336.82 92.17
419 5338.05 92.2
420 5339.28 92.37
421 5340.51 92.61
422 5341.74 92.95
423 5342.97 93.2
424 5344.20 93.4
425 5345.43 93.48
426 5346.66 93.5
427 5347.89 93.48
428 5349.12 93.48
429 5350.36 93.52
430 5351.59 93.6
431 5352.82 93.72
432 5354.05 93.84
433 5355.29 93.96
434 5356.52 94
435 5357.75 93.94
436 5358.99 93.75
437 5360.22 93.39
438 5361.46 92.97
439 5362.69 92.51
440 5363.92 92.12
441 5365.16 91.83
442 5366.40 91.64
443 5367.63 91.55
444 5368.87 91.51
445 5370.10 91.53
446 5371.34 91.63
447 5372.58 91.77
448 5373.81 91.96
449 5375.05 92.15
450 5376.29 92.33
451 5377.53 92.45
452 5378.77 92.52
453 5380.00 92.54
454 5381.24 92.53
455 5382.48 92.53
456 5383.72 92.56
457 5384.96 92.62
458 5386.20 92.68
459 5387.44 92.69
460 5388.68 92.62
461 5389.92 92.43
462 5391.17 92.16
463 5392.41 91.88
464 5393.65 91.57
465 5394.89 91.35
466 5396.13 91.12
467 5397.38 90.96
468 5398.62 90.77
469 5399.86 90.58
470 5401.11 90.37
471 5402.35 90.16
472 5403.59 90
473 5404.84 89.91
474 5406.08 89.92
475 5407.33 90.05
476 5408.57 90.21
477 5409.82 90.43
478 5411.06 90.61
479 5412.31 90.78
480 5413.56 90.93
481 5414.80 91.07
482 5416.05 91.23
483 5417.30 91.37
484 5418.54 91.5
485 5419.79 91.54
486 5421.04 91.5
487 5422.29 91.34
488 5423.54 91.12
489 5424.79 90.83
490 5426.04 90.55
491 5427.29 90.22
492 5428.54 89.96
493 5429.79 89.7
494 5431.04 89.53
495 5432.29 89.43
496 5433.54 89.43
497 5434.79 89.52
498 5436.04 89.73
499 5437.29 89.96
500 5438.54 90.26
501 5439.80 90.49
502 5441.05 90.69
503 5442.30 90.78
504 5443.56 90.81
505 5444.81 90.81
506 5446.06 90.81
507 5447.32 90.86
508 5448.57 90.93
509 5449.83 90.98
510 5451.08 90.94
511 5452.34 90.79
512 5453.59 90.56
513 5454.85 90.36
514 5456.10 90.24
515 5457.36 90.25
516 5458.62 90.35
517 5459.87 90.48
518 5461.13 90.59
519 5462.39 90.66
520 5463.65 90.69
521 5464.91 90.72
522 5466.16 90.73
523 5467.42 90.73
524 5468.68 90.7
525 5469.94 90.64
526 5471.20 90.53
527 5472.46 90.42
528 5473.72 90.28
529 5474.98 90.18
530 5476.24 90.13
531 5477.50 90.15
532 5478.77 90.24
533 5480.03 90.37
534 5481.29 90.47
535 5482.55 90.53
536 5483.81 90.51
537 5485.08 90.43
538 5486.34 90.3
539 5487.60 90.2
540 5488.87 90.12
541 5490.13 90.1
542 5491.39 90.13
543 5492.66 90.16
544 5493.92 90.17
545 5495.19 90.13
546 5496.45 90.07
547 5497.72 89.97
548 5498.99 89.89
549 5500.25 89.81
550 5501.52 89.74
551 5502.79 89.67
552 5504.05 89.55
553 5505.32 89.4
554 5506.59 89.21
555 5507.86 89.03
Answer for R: -0.01 mag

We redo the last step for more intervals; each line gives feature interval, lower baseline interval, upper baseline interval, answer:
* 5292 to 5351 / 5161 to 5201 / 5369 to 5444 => -0.015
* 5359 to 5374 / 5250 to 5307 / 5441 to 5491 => 0.002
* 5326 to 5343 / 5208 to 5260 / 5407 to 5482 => 0.010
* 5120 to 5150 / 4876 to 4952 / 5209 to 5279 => -0.008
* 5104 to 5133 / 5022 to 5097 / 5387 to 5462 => 0.000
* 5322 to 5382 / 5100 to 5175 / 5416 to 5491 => 0.001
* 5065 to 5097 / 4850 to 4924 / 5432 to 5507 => -0.065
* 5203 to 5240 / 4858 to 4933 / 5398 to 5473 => -0.022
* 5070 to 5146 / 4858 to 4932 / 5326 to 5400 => -0.043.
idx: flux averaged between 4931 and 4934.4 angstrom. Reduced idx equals 102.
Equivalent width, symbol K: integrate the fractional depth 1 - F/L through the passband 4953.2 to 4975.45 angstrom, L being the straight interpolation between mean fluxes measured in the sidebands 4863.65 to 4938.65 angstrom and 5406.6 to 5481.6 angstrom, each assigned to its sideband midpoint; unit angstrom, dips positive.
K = -0.8 angstrom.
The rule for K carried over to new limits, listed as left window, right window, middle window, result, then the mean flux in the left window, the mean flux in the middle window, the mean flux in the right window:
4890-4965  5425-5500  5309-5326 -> -0.01 angstrom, 102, 93.6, 90.4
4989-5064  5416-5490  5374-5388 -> -0.05 angstrom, 100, 92.5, 90.5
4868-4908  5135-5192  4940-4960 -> -0.85 angstrom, 99.5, 103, 95.7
